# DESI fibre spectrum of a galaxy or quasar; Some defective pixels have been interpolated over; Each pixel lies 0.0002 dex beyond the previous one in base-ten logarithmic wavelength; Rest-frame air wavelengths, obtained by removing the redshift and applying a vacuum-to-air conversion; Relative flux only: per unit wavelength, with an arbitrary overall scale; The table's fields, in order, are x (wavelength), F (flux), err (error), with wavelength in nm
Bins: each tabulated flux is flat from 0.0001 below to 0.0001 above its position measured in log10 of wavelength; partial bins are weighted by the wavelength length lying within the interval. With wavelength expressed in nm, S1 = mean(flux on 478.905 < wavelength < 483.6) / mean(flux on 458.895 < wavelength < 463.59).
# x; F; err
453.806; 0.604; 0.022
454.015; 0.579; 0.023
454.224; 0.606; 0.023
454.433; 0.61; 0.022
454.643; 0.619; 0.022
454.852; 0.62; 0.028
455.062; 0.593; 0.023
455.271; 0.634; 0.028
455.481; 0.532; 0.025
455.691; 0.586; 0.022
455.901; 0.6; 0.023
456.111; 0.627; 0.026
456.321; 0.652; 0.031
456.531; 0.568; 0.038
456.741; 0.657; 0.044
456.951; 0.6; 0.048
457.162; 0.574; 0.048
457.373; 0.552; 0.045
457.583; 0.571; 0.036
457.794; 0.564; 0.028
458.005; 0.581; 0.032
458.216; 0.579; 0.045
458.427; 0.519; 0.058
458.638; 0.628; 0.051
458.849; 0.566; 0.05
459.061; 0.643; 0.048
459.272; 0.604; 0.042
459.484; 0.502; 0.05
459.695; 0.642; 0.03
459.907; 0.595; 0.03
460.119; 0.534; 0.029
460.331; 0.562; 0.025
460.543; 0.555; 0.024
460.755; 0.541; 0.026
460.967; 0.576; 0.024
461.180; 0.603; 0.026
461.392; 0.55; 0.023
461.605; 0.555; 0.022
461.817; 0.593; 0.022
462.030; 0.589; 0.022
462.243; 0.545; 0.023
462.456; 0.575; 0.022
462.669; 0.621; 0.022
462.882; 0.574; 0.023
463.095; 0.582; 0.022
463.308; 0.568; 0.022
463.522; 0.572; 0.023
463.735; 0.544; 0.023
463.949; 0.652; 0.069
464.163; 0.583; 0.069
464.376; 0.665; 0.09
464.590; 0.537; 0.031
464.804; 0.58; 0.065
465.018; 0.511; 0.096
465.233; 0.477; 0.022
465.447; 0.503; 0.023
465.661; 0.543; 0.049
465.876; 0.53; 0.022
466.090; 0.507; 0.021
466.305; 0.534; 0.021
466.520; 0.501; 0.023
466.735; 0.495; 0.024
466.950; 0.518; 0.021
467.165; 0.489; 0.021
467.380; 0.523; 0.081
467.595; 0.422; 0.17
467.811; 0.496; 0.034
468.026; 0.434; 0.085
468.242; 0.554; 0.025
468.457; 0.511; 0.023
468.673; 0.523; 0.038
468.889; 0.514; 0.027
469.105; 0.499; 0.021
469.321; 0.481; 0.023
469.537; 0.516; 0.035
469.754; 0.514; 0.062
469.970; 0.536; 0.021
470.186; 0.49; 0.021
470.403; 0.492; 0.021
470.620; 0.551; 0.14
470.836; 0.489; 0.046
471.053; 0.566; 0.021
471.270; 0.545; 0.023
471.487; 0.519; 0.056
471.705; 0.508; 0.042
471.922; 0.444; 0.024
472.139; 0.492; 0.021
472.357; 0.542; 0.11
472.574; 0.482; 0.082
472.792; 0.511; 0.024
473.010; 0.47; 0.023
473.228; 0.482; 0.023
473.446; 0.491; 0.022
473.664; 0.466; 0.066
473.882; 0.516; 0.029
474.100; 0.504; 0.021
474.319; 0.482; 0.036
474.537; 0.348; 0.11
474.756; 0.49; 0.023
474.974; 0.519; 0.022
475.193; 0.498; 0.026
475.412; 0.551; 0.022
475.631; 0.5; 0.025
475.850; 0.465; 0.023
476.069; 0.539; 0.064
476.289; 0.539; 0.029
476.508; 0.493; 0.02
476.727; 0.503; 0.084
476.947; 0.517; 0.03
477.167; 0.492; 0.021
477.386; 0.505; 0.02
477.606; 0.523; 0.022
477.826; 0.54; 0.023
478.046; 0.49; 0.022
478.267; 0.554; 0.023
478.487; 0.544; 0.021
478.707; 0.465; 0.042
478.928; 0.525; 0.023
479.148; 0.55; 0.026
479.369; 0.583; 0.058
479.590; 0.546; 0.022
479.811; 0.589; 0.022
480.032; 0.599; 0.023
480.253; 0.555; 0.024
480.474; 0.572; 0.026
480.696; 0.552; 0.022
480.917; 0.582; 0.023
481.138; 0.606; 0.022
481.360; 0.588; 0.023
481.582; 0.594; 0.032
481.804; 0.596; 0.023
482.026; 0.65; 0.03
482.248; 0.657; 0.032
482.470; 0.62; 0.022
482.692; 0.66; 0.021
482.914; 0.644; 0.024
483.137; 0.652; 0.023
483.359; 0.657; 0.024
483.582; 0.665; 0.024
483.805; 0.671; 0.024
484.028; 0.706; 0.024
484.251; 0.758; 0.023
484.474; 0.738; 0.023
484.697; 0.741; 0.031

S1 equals 1.05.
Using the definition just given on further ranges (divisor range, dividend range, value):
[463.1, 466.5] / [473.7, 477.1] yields 0.90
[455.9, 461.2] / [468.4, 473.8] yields 0.87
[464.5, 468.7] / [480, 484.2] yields 1.23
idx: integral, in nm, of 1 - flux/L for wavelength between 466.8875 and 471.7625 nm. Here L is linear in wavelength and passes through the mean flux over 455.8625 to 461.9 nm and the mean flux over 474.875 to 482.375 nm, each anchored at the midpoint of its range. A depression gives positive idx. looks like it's 0.478 nm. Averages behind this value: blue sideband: 0.582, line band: 0.508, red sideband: 0.547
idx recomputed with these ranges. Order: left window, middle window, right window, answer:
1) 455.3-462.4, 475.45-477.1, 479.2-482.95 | 0.24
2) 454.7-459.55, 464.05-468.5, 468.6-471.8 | 0.15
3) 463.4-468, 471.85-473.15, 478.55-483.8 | 0.16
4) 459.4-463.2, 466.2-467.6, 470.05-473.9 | 0.09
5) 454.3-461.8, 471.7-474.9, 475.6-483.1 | 0.48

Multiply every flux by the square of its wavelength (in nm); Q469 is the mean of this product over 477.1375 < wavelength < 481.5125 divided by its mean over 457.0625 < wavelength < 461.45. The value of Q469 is 1.04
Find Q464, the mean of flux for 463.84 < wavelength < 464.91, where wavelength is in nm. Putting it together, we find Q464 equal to 0.603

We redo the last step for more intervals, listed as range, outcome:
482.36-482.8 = 0.64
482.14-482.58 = 0.639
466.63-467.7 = 0.49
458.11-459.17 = 0.587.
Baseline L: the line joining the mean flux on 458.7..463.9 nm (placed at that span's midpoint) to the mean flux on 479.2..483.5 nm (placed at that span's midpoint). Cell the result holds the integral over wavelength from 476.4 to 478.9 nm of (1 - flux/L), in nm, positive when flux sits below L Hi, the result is 0.37 nm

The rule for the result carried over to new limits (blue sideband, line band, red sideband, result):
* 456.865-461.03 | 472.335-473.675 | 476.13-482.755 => 0.17 nm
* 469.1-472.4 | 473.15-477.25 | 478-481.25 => 0.30 nm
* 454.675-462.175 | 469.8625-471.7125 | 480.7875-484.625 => 0.29 nm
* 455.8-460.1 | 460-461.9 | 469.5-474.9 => 0.02 nm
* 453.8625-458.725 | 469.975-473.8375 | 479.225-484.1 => 0.66 nm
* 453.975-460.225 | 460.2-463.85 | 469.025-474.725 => -0.07 nm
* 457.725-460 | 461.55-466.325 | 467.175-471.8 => -0.13 nm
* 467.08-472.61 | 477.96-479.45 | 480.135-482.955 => 0.13 nm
